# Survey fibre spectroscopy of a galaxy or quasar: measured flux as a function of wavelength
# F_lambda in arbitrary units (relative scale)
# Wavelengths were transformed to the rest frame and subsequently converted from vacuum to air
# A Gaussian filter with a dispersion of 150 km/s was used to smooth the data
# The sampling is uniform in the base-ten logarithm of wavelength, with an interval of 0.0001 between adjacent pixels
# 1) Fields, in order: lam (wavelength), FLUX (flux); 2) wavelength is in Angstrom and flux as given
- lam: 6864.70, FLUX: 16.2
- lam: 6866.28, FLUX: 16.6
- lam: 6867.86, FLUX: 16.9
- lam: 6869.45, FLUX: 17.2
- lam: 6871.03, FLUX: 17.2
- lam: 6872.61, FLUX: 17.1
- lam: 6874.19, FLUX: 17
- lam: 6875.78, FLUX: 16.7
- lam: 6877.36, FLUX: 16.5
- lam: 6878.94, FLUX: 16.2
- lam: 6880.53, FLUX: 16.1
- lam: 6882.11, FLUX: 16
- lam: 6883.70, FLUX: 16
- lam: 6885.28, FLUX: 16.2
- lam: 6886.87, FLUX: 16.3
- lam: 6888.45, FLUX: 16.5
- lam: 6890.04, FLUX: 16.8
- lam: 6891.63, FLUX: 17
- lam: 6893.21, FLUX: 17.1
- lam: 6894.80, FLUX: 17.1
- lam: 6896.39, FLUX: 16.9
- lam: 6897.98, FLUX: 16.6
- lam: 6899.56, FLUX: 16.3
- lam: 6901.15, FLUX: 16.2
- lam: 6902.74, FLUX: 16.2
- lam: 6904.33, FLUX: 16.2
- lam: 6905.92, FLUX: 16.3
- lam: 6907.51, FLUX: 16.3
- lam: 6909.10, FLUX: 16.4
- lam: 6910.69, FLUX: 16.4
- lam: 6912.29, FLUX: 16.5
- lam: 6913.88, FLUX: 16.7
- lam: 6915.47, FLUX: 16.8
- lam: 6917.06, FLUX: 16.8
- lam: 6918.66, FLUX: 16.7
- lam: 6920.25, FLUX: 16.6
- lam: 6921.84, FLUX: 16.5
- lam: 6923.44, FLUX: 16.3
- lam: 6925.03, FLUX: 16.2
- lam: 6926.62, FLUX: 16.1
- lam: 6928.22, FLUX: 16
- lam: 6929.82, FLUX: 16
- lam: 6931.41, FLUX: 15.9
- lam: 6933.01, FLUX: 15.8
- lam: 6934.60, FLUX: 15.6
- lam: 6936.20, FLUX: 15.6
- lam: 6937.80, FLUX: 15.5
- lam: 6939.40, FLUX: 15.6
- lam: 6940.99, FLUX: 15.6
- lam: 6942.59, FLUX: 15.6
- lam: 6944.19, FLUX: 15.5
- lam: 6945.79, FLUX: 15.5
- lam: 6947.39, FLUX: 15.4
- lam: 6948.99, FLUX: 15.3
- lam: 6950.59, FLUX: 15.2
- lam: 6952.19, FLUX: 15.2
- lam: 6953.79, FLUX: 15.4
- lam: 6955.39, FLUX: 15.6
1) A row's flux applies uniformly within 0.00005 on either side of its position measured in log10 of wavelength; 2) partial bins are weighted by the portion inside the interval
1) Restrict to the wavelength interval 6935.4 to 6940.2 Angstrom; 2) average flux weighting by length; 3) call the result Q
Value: 15.6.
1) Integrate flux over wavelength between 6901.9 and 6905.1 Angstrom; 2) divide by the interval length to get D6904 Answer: 16.2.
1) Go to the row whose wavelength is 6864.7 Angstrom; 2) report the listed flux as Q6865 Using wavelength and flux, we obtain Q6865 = 16.2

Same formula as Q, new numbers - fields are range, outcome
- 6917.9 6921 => 16.7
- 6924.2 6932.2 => 16.1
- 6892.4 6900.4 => 16.8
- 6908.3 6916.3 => 16.6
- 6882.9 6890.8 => 16.4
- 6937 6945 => 15.6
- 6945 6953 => 15.3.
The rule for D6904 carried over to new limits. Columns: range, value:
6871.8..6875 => 17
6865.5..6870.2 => 16.9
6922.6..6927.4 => 16.2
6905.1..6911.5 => 16.3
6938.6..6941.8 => 15.6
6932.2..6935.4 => 15.7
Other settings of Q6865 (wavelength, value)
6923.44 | 16.3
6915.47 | 16.8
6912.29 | 16.5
